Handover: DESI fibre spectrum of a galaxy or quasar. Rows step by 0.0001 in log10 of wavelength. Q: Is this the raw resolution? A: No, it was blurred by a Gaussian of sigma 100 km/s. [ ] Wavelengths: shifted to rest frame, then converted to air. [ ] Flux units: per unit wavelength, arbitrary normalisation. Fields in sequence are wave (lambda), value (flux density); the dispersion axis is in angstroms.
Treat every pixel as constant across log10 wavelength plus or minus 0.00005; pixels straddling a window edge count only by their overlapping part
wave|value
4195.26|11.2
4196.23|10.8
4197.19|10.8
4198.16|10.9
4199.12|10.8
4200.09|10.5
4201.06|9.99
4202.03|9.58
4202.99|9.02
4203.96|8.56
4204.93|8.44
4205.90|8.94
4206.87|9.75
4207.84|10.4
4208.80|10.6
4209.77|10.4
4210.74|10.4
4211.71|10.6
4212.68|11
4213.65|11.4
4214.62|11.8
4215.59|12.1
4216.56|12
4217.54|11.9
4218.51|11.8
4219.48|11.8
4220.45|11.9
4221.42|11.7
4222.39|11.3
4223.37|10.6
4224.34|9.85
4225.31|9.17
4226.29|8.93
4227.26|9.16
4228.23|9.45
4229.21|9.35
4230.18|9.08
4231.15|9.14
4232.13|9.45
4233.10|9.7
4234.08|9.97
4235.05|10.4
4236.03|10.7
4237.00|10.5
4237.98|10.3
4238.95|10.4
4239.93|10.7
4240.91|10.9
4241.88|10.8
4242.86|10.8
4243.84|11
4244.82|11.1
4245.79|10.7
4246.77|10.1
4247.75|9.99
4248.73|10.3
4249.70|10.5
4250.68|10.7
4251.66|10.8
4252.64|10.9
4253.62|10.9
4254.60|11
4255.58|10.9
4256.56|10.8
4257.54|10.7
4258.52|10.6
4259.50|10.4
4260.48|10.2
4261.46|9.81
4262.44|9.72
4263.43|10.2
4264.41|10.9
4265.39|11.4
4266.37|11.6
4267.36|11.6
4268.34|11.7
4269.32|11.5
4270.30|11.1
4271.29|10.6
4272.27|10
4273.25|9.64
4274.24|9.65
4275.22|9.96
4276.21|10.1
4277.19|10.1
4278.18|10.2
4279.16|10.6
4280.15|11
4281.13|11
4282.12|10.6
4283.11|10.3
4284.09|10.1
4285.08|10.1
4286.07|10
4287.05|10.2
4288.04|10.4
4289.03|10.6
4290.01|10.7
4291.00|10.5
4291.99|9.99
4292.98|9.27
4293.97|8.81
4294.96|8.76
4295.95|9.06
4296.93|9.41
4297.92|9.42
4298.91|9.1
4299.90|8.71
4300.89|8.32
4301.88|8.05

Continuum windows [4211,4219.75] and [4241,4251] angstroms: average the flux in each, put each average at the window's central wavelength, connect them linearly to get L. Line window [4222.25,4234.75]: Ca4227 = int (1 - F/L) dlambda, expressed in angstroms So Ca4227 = 1.75 angstroms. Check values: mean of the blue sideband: 11.6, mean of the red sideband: 10.6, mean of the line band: 9.59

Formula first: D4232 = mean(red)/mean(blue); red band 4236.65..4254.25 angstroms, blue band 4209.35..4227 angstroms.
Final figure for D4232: 0.97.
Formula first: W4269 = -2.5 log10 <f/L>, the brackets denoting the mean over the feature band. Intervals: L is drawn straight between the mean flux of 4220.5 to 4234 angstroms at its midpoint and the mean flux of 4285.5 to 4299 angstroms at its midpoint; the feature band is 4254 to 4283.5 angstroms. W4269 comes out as -0.09 mag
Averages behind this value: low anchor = 9.83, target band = 10.6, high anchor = 9.75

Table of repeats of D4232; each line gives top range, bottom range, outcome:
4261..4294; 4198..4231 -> 1.01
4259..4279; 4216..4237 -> 1.02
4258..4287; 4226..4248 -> 1.04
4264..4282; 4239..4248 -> 1.00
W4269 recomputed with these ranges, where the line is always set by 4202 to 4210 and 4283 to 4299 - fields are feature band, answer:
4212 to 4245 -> -0.11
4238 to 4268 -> -0.11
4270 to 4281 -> -0.06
